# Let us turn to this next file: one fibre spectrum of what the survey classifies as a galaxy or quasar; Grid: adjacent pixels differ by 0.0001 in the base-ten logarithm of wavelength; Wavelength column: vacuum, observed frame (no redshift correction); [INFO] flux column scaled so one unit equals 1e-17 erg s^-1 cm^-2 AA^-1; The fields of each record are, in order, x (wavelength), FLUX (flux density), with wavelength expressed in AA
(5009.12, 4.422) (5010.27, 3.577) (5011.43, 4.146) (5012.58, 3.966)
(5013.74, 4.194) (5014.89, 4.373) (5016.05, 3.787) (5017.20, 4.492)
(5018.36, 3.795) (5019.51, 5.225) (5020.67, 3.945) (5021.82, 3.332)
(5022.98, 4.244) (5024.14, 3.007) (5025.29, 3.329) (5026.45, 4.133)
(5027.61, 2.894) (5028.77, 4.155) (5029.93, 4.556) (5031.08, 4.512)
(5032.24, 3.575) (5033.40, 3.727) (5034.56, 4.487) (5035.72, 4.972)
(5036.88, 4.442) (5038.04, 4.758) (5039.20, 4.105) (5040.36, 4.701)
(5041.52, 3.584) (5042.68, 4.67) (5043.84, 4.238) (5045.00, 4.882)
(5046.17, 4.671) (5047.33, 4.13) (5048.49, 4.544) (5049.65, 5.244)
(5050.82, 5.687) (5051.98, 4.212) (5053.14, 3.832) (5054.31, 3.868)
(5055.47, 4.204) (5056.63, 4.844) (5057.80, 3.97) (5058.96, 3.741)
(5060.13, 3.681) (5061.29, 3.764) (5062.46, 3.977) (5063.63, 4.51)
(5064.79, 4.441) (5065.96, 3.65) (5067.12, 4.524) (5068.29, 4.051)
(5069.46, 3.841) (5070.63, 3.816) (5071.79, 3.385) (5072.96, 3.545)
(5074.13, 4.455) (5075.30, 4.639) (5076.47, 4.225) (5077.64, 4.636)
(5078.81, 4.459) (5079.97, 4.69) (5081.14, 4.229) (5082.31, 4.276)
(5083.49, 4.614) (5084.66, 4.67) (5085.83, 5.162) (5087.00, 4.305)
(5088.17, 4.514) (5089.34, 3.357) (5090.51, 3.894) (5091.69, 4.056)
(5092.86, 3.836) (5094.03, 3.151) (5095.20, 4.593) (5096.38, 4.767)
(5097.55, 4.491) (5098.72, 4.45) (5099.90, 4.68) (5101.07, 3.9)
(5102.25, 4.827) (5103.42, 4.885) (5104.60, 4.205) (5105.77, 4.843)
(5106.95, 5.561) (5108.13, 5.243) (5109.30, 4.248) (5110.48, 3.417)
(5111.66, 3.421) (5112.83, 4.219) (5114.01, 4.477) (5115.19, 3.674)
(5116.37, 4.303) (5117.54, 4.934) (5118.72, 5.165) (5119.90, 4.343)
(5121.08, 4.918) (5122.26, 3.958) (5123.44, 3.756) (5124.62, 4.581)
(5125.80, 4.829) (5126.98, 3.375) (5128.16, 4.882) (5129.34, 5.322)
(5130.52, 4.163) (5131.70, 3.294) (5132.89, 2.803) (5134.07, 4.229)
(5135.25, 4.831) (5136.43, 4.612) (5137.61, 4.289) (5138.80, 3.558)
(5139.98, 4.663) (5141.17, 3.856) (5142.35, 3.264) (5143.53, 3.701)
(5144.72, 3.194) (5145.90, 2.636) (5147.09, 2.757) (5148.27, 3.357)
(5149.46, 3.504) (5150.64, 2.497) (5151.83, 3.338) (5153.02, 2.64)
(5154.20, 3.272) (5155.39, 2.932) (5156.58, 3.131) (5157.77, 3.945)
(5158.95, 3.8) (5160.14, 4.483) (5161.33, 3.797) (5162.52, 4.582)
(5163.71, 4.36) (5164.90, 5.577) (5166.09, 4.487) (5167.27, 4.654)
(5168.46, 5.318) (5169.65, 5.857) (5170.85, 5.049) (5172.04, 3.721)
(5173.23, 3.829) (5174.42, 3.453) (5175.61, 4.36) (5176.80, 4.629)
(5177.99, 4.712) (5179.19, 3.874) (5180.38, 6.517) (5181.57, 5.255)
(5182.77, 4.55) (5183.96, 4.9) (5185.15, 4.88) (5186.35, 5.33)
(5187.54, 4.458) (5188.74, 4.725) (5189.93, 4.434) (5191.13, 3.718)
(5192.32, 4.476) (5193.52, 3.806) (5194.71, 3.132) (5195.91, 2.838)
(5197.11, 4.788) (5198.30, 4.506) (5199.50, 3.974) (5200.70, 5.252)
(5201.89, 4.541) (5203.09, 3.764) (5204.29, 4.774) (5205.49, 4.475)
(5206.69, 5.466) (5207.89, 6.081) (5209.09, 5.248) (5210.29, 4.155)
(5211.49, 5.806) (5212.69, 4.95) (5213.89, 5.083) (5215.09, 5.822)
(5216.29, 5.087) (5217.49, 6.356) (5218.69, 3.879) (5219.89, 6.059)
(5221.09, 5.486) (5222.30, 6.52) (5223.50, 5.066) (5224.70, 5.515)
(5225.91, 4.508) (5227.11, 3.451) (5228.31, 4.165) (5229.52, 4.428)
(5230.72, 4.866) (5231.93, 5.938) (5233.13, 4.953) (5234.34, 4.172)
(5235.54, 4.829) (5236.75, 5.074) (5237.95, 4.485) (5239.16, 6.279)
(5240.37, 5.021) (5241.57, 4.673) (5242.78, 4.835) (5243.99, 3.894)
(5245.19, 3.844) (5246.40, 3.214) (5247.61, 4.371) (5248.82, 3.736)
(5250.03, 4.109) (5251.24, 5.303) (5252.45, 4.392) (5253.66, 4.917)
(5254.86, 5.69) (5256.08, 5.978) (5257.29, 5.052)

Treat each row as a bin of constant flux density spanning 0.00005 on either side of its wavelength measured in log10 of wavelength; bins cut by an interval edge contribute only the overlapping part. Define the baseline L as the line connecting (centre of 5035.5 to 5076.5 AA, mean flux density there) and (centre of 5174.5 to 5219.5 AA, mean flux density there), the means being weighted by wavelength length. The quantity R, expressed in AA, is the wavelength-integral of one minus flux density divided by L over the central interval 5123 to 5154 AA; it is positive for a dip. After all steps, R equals 5.2 AA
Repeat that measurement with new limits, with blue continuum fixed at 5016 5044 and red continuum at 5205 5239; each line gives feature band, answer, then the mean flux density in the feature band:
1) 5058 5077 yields 1.3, 4.01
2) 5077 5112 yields 0.4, 4.39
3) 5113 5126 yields 0.4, 4.43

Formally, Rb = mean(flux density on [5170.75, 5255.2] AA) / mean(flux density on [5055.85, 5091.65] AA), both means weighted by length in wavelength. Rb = 1.12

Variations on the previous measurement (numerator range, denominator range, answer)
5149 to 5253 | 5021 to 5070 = 1.09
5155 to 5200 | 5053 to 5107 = 1.04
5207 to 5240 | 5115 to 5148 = 1.26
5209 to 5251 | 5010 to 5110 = 1.14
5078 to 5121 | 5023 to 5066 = 1.04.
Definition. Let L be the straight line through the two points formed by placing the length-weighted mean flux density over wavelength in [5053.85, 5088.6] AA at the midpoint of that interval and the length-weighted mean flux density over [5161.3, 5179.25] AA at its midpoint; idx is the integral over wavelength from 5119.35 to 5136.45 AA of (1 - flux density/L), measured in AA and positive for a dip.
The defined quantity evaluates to 0.6 AA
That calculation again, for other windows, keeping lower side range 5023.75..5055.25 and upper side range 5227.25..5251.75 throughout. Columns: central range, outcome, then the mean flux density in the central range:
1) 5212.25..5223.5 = -2.2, 5.46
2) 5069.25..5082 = 0.4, 4.19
